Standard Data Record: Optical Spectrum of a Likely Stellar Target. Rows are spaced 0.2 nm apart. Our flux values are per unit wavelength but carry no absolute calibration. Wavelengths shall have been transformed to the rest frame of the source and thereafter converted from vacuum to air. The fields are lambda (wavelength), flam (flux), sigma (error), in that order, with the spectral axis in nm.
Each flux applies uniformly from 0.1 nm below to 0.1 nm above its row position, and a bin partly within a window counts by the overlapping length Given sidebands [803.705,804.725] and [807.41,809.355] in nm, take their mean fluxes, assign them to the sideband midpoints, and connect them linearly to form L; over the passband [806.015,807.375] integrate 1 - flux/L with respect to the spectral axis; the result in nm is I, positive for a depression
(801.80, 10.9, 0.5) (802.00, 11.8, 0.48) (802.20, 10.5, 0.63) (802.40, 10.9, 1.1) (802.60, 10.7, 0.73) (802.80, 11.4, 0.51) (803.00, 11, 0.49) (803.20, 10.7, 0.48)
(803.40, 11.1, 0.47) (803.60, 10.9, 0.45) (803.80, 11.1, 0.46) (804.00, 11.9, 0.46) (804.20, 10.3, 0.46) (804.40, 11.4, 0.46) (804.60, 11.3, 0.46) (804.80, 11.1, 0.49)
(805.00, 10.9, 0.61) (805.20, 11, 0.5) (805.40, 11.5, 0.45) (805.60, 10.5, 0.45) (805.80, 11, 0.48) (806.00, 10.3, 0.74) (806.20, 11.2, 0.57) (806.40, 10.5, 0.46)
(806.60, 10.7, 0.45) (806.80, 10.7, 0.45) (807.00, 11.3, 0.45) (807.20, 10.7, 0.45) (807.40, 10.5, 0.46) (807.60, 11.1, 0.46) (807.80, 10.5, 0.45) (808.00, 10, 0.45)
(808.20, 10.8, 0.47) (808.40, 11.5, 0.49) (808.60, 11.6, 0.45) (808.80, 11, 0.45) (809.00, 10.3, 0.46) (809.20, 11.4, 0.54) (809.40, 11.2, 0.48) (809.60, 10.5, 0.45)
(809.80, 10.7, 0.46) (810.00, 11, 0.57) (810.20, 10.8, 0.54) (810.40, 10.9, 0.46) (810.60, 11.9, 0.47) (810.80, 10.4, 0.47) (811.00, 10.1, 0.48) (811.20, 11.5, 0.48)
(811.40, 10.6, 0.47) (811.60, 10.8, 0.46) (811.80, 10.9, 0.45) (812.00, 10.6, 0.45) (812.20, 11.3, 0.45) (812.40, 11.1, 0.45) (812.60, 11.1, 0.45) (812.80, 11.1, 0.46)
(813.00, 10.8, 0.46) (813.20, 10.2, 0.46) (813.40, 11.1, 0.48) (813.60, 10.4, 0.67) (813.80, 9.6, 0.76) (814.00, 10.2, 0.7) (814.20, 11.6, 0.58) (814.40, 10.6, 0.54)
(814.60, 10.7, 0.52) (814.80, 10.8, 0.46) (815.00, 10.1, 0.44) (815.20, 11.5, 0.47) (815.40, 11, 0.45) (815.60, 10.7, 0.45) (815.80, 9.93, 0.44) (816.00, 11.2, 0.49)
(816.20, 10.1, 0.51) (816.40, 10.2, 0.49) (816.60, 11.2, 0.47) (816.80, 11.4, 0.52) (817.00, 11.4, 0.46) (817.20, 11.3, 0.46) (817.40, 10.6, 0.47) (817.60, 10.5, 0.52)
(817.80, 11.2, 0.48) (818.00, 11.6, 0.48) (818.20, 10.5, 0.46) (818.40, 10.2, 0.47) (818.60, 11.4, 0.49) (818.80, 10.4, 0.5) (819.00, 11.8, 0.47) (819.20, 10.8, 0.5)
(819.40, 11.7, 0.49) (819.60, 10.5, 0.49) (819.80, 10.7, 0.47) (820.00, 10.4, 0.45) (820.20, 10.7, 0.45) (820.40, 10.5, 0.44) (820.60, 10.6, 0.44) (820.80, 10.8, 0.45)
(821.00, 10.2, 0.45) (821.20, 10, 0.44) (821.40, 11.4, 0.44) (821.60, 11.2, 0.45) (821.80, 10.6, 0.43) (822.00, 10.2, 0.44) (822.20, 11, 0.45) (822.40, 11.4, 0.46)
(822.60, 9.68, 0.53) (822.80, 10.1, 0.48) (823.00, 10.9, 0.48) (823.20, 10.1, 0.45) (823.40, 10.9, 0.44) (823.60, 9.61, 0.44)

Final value 0.03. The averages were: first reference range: 11.2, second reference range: 10.9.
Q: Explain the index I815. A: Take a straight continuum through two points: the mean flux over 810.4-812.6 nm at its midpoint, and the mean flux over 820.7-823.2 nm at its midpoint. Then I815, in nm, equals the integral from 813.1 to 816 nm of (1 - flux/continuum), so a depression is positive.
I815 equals 0.06 nm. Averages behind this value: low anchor 10.9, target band 10.6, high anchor 10.6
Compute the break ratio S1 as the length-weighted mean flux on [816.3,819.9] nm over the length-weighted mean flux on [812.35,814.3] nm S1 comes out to 1.0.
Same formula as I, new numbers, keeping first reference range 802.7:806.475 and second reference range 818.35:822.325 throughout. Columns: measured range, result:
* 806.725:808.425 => 0.03 nm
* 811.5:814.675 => 0.04 nm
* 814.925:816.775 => 0.02 nm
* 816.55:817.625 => -0.03 nm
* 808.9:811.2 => 0.01 nm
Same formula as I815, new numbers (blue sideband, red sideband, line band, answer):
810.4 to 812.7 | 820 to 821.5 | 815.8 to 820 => -0.080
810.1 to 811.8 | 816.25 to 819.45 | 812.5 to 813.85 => 0.032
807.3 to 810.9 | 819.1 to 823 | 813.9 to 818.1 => -0.035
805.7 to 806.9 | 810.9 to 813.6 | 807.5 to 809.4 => -0.027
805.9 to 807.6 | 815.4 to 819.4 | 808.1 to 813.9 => -0.031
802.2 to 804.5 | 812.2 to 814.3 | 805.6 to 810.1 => 0.024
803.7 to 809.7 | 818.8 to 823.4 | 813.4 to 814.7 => 0.030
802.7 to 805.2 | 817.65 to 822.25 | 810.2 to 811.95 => 0.013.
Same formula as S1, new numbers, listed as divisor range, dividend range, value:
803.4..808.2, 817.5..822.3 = 0.99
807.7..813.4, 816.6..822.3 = 1.00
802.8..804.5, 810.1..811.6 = 0.98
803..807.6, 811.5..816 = 0.98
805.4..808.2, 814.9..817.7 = 1.01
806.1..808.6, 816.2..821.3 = 1.00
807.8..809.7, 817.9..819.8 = 1.01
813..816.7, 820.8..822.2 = 1.00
